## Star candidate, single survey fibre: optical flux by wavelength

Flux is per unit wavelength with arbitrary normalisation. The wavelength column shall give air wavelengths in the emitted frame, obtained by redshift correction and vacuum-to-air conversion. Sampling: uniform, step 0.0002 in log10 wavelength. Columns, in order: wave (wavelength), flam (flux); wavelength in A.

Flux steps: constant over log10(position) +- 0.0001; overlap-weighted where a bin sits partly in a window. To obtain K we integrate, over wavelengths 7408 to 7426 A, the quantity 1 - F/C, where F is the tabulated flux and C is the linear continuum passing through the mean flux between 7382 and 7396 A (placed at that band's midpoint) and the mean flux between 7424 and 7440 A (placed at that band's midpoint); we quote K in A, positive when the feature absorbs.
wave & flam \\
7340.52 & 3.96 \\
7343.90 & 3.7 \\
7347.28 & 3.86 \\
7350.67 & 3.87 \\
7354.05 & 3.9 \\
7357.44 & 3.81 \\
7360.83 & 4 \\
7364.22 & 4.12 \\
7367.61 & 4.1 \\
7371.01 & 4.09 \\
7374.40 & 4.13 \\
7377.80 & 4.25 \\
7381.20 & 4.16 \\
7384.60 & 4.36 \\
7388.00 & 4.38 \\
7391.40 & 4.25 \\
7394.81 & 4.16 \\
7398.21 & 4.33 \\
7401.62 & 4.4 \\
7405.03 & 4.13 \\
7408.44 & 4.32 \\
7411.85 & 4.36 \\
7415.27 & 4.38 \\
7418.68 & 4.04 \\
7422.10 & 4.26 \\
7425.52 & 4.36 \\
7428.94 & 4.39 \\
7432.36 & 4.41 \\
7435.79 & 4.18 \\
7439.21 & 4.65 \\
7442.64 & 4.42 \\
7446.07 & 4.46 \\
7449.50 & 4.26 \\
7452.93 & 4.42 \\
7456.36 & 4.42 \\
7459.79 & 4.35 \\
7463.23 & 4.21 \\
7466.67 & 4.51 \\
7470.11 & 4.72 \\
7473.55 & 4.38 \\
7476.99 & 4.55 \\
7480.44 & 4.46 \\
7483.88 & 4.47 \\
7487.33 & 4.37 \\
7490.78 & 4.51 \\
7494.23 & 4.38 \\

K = 0.3 A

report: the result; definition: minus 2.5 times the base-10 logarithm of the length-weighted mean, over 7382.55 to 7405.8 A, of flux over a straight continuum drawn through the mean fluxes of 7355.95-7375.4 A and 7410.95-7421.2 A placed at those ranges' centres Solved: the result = -0.03 mag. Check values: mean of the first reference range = 4.04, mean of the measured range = 4.29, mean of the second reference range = 4.25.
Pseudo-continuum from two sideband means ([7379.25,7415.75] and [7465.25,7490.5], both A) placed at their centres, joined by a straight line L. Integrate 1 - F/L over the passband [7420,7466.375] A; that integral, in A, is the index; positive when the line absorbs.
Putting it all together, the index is 0.38 A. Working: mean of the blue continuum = 4.29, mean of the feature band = 4.37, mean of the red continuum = 4.49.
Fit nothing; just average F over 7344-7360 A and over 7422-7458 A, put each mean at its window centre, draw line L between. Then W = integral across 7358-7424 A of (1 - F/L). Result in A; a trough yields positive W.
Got -2.0 A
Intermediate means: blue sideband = 3.85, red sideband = 4.39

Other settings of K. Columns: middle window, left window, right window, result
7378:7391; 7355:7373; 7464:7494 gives -0.59 A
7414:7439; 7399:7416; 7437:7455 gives 0.37 A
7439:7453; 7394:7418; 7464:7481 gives 0.00 A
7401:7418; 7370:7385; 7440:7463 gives -0.08 A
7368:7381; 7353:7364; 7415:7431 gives -0.43 A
